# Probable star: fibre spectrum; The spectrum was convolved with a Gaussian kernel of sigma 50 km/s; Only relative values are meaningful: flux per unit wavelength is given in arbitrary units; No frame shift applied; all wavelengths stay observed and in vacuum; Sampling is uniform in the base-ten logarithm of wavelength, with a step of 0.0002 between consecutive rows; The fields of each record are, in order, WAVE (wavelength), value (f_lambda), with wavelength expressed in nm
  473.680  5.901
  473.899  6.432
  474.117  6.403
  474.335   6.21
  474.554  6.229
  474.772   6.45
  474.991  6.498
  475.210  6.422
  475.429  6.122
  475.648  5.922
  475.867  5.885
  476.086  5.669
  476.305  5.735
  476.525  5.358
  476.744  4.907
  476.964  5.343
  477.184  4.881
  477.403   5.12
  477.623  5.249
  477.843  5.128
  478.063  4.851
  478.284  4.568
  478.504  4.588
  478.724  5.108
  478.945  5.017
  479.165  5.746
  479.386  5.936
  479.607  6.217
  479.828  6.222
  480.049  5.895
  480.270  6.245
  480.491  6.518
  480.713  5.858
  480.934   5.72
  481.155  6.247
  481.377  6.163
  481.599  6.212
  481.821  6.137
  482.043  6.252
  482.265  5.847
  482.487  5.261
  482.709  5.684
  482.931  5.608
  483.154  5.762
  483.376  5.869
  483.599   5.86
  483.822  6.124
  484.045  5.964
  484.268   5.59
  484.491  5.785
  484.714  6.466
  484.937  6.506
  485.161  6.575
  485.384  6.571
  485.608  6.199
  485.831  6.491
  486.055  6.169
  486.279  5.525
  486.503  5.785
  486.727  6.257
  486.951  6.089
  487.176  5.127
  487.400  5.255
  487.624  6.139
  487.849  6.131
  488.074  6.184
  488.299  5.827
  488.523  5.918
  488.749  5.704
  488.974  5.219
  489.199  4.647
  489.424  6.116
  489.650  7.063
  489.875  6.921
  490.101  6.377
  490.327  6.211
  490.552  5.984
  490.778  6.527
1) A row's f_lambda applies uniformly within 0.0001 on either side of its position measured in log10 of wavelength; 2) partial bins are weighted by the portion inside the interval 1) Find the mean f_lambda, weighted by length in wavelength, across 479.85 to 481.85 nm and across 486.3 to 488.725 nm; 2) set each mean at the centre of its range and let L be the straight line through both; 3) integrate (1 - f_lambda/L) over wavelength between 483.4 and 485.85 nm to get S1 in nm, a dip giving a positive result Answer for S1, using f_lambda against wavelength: -0.09 nm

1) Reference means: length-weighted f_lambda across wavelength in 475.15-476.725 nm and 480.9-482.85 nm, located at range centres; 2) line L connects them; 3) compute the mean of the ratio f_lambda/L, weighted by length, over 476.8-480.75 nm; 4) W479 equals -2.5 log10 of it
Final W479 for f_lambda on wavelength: 0.080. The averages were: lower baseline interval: 5.8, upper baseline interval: 5.95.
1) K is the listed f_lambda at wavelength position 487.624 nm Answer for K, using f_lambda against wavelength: 6.139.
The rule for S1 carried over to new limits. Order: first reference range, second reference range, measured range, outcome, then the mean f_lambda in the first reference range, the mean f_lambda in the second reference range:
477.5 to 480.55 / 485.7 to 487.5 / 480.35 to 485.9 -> -0.35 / 5.5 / 5.85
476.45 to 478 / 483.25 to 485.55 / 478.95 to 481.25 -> -0.20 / 5.13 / 6.13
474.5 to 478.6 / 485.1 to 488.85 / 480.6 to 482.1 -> -0.09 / 5.51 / 5.99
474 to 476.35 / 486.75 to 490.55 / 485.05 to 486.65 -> -0.05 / 6.15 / 5.94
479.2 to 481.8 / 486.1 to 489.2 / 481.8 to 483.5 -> 0.06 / 6.1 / 5.75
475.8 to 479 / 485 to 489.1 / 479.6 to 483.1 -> -0.33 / 5.15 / 5.95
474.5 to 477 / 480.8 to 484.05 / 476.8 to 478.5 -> 0.26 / 5.89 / 5.91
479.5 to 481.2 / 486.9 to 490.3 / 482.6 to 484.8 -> 0.06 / 6.11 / 5.92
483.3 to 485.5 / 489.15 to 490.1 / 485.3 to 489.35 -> 0.25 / 6.13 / 6.31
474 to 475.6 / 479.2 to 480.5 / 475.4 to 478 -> 0.35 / 6.32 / 6.12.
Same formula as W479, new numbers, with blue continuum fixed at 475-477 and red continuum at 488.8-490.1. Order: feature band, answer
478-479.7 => 0.11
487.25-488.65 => 0.02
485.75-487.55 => 0.02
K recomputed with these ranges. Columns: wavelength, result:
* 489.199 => 4.647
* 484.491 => 5.785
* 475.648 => 5.922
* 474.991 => 6.498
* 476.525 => 5.358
